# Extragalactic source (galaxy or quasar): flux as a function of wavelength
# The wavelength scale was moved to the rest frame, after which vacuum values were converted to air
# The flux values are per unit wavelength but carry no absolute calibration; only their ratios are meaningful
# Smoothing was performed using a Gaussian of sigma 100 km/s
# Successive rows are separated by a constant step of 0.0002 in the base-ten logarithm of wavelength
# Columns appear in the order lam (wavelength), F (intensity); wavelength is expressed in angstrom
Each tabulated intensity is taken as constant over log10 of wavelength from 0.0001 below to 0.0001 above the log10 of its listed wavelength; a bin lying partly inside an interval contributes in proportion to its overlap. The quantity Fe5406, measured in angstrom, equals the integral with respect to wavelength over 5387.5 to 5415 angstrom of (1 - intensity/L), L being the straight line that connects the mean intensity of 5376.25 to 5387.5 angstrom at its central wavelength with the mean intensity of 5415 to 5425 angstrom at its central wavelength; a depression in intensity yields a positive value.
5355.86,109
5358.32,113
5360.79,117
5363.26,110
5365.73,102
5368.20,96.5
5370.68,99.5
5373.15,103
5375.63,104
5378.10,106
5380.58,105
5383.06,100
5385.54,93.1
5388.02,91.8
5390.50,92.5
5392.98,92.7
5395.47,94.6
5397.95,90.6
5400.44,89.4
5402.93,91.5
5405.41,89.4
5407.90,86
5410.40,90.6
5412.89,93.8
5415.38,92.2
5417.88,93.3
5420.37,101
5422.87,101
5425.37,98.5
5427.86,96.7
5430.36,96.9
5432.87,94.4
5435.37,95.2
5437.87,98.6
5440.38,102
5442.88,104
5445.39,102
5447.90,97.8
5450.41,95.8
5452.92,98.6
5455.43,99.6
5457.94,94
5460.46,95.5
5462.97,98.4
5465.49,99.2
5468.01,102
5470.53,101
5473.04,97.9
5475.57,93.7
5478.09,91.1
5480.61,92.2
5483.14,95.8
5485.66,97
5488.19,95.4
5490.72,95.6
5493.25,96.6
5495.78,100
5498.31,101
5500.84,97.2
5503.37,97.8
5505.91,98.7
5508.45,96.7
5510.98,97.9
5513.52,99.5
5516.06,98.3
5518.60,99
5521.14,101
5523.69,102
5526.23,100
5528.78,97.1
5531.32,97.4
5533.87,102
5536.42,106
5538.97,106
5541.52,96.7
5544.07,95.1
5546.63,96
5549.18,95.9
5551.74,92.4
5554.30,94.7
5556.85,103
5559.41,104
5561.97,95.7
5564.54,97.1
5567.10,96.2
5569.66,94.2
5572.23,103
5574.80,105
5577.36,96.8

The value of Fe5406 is 2.2 angstrom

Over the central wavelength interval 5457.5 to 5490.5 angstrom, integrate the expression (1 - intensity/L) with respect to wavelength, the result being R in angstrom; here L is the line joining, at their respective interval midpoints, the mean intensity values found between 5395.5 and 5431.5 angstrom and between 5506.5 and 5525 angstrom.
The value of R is 0.2 angstrom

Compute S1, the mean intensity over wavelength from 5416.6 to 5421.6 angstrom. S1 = 97.1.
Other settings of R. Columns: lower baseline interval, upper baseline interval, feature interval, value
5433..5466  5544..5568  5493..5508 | -0.13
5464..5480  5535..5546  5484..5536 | 0.28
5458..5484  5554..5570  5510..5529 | -0.39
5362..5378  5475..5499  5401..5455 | 1.70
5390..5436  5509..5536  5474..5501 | 0.49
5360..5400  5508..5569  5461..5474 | -0.06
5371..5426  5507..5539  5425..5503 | 0.25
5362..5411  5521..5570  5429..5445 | -0.25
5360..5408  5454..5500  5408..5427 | 0.45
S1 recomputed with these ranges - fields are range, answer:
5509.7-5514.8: 98.8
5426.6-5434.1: 96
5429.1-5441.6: 97.4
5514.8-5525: 100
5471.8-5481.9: 93.6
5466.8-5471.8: 102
